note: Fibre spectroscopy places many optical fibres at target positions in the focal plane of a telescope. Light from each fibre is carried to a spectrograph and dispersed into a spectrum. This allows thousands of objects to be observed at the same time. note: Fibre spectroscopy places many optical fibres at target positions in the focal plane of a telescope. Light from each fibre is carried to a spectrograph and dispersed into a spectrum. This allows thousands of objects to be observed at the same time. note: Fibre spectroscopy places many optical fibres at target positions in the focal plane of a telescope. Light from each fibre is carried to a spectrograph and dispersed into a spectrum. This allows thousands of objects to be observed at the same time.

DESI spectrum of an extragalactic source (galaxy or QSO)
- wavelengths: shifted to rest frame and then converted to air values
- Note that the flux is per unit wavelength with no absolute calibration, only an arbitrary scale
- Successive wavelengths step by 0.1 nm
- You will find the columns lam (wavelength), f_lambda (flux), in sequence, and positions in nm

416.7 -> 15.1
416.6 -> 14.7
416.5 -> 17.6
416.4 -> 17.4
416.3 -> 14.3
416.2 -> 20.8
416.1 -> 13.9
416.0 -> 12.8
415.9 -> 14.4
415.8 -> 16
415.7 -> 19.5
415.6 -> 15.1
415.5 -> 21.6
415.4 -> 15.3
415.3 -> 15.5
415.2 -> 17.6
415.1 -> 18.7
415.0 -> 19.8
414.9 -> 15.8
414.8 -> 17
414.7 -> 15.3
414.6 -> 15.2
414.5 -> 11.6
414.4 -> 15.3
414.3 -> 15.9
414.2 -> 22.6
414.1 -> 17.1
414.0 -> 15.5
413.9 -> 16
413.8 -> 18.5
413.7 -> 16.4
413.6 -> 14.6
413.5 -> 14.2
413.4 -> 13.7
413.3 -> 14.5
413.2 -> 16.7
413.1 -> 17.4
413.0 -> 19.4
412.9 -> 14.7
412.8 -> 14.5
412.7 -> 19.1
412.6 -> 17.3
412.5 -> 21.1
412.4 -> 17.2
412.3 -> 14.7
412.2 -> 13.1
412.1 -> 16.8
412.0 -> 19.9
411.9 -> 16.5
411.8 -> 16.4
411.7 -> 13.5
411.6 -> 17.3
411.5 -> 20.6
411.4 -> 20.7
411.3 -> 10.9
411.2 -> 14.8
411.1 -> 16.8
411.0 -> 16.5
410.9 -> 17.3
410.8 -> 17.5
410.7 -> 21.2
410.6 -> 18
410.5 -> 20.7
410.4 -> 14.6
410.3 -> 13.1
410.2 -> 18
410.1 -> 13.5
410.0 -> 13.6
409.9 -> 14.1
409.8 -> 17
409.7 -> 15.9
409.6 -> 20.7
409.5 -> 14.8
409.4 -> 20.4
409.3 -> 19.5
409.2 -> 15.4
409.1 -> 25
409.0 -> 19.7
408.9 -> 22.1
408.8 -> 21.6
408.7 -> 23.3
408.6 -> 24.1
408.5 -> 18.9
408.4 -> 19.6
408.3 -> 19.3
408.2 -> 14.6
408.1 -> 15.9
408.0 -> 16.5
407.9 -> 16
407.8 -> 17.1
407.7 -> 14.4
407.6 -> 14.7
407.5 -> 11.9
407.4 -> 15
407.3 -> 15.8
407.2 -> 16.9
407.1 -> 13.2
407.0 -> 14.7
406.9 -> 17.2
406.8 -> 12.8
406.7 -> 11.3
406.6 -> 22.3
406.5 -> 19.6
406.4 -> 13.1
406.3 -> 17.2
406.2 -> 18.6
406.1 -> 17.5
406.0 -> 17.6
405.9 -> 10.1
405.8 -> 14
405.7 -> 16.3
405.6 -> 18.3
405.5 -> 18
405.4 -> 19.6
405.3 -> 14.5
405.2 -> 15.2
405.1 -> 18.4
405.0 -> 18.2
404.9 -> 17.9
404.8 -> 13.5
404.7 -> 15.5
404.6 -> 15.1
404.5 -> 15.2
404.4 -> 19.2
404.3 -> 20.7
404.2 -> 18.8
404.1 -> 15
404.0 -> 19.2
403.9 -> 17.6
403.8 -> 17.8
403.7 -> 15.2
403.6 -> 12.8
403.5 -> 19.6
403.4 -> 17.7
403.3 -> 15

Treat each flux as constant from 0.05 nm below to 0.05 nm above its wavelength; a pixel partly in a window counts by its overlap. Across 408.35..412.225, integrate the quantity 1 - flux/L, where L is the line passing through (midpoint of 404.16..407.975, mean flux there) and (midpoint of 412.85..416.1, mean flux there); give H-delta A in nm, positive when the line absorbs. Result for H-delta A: -0.37 nm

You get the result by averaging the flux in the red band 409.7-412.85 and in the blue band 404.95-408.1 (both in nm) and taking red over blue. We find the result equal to 1.04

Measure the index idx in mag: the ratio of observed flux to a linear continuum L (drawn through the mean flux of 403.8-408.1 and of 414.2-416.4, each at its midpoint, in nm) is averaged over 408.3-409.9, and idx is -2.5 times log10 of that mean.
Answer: -0.20 mag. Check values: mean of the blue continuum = 16.3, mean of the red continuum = 16.4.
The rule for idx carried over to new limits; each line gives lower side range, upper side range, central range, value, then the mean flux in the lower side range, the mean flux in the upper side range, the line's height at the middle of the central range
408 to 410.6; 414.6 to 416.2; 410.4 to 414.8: 0.045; 18.2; 16.6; 17.3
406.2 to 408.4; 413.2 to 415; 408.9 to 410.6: -0.100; 15.8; 16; 15.9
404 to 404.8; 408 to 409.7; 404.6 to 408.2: 0.136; 17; 19.5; 18.1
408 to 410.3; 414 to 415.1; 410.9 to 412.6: 0.050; 18.3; 16.6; 17.5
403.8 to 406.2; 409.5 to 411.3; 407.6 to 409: -0.125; 16.8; 16.5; 16.6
